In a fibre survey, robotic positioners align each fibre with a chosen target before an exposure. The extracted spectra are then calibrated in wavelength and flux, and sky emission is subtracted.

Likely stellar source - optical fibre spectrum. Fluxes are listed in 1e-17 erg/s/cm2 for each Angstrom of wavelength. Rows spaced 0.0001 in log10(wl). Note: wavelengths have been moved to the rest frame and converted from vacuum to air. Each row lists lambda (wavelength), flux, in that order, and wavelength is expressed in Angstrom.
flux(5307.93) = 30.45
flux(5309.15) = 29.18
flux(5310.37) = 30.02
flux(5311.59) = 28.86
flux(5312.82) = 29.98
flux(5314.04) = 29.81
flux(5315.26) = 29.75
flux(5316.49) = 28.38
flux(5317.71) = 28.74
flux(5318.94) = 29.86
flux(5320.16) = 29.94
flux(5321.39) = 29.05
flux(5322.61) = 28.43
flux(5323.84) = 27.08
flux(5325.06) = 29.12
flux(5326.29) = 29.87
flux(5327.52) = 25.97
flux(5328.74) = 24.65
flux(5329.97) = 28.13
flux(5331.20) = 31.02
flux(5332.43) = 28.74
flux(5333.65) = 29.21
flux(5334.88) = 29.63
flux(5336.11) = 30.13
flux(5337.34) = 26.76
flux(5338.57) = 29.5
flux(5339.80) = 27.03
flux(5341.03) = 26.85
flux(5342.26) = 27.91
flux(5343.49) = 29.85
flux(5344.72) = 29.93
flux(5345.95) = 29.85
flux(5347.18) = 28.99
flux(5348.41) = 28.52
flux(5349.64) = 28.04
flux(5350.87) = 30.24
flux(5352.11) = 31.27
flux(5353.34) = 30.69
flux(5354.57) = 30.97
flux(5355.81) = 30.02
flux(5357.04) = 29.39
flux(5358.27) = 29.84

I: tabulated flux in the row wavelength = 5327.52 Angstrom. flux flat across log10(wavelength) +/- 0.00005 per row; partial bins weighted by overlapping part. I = 25.97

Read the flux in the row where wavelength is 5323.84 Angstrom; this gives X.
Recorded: 27.08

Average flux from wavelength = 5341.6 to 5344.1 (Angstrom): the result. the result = 28.8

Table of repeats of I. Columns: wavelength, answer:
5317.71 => 28.74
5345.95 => 29.85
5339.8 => 27.03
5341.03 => 26.85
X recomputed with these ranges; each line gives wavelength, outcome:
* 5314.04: 29.81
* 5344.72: 29.93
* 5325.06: 29.12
